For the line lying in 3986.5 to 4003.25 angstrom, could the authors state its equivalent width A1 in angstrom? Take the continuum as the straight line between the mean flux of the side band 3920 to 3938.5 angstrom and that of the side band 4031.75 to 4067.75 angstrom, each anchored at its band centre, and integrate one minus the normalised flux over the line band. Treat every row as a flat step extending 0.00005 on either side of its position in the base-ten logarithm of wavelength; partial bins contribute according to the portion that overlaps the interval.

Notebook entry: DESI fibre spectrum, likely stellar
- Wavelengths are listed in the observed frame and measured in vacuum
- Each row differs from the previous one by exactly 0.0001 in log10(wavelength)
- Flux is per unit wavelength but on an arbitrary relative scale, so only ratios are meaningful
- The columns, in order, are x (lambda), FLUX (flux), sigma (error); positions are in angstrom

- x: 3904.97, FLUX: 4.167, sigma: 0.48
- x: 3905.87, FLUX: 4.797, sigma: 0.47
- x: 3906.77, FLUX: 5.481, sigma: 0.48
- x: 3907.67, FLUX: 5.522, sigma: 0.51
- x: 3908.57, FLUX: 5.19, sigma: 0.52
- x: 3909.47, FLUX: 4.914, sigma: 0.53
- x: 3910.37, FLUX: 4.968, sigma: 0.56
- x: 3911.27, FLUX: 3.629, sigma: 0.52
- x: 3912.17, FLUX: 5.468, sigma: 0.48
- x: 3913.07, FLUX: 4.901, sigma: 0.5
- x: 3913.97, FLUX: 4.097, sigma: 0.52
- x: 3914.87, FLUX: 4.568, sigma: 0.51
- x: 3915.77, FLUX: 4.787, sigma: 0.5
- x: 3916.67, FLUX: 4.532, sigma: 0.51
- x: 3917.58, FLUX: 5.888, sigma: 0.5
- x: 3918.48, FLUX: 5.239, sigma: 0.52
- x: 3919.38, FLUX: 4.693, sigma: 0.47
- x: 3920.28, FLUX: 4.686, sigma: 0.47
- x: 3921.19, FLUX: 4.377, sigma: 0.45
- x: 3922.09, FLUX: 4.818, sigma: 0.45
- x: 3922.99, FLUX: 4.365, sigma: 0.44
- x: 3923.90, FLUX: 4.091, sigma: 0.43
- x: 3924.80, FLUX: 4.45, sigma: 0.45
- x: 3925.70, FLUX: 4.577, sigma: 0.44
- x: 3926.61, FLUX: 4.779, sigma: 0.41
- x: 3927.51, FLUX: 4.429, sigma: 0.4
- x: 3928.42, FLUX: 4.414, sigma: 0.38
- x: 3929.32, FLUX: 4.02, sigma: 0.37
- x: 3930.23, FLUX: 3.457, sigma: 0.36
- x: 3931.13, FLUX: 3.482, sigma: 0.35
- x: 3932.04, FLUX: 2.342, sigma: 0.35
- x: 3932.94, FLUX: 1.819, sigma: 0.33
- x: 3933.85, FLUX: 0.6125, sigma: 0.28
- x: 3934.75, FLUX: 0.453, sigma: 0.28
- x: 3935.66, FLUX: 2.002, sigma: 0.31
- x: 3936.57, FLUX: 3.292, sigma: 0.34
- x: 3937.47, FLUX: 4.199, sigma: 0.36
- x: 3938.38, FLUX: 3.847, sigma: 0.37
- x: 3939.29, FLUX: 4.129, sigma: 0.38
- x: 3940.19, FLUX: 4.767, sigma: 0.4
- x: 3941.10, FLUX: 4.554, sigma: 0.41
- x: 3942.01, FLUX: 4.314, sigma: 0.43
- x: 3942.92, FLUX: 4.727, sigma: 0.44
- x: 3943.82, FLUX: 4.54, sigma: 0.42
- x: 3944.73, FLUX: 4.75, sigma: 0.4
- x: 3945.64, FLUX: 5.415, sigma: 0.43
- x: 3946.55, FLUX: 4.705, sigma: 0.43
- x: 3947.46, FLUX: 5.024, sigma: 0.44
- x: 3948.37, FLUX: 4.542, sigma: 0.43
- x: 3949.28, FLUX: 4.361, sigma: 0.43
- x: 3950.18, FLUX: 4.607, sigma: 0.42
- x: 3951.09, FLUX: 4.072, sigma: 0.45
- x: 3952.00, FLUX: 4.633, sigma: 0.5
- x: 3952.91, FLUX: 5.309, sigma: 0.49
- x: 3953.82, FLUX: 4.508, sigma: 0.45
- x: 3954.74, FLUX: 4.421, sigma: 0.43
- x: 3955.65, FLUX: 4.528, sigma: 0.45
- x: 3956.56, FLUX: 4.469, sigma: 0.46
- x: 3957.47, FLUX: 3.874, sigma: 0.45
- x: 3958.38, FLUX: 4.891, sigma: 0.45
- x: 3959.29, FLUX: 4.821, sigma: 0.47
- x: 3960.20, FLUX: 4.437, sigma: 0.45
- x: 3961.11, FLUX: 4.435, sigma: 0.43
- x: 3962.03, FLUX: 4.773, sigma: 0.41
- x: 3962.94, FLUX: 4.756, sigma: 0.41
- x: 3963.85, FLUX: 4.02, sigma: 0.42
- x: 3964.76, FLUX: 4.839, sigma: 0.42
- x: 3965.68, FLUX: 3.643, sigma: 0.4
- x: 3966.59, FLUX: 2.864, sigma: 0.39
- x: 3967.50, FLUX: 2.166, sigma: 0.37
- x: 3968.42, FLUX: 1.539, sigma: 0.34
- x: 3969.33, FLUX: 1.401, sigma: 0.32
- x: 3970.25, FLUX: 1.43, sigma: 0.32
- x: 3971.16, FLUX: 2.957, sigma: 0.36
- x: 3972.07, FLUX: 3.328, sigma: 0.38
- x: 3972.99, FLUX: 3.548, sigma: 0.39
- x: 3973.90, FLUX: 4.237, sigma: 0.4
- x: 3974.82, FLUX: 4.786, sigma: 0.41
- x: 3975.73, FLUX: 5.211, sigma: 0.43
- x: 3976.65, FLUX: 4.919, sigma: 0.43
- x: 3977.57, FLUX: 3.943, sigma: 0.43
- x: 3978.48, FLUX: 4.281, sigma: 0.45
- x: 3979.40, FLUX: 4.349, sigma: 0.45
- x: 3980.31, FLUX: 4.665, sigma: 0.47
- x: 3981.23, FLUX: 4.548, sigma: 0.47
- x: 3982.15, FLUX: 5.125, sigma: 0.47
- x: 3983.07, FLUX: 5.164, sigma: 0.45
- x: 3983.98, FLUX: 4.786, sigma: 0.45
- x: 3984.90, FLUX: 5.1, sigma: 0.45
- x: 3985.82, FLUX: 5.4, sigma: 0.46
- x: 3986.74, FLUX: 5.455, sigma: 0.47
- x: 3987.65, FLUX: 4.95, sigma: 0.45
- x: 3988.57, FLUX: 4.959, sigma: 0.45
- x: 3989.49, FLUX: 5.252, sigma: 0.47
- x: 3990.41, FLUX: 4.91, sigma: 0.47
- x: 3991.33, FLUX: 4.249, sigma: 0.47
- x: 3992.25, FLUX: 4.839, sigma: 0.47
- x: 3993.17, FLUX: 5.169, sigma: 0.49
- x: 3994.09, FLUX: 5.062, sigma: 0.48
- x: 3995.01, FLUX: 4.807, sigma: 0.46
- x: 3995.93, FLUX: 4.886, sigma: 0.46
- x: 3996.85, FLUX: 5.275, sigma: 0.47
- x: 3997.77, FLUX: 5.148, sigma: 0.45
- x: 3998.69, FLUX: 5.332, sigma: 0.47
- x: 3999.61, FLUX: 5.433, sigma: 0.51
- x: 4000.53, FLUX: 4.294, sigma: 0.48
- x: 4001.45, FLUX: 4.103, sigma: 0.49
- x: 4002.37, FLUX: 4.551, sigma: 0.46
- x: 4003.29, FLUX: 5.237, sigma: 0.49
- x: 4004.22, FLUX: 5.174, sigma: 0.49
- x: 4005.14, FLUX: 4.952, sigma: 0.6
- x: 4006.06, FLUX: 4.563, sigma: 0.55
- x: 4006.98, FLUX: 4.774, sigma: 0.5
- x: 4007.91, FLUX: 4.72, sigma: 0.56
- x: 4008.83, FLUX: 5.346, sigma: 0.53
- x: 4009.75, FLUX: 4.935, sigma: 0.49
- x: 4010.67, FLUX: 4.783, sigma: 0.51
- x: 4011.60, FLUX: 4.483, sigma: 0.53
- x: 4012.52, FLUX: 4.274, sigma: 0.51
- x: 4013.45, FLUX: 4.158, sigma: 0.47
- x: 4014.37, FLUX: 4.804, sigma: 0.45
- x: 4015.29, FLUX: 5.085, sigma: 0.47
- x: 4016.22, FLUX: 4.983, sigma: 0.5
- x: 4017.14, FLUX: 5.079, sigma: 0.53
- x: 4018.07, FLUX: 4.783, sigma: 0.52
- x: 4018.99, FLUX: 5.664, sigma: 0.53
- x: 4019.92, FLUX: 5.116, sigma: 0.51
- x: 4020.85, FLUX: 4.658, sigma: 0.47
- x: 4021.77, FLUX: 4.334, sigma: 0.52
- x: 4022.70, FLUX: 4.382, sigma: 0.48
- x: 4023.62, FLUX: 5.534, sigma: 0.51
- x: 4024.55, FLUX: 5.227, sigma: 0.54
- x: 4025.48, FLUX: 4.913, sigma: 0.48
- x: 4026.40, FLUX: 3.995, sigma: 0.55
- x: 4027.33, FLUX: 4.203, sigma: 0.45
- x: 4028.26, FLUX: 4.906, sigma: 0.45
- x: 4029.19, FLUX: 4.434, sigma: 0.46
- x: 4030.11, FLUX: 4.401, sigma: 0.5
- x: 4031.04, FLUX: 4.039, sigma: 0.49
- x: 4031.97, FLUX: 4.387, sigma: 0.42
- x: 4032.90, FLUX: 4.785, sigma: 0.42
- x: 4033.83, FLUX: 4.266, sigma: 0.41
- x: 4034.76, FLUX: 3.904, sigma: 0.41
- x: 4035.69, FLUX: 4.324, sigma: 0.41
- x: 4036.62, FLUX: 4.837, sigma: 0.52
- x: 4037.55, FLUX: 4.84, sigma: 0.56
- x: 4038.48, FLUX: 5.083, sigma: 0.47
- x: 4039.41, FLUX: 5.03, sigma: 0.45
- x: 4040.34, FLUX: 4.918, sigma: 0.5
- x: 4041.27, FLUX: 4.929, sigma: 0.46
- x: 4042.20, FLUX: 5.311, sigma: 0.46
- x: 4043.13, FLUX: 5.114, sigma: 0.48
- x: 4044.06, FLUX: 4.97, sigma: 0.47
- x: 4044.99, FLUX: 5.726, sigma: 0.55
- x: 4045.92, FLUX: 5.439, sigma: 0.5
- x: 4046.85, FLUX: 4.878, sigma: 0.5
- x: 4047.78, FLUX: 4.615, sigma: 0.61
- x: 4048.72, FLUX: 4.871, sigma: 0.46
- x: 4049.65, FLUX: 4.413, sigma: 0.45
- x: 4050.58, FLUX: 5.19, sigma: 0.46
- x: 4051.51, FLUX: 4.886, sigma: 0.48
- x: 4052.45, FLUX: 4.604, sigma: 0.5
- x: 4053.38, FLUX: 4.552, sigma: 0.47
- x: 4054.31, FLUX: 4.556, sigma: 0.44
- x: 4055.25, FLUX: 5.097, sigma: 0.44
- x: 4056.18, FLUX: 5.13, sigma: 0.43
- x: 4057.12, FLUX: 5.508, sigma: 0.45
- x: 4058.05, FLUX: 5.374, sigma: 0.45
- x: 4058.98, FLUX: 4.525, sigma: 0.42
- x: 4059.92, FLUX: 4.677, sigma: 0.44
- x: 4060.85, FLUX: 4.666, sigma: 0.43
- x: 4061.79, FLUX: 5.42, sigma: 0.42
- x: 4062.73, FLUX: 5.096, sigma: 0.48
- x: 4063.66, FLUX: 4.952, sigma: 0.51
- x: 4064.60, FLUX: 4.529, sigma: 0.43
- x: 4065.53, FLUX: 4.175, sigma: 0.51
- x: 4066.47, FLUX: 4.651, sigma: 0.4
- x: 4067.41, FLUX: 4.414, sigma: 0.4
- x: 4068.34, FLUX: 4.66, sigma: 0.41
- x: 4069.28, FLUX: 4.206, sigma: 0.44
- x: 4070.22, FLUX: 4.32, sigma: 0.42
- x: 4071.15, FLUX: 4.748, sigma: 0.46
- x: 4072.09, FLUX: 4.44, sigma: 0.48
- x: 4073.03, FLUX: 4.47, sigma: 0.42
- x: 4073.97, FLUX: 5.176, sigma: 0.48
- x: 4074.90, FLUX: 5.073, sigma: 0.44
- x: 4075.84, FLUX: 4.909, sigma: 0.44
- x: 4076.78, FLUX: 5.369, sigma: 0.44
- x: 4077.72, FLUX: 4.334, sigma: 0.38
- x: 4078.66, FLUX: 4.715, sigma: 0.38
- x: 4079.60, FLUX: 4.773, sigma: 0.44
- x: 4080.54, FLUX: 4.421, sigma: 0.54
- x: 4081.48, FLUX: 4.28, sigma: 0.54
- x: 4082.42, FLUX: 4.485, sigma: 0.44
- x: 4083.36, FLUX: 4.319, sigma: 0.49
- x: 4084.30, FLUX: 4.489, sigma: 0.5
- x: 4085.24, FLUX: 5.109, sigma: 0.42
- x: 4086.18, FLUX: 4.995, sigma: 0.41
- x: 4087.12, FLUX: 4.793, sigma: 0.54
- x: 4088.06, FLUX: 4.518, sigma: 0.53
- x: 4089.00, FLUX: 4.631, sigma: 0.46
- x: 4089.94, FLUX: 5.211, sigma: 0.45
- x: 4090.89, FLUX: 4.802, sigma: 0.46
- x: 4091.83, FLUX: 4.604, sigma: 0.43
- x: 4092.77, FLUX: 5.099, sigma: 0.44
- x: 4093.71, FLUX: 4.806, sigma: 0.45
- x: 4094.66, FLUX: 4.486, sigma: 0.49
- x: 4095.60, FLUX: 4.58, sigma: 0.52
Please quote -2.7 angstrom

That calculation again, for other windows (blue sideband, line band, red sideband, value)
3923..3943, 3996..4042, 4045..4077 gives -3.78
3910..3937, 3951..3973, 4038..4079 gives 2.02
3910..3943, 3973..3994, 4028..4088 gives -2.22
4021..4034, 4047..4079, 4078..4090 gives -1.08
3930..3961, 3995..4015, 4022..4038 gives -1.99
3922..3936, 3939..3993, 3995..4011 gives -3.38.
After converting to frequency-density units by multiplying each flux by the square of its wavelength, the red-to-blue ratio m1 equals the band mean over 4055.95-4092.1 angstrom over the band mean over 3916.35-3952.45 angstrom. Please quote 1.2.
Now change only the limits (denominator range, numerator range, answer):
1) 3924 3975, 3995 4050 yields 1.29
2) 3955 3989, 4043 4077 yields 1.21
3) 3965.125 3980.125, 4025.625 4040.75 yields 1.35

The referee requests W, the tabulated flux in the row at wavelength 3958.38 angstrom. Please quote 4.891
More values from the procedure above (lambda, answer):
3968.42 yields 1.539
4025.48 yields 4.913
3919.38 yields 4.693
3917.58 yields 5.888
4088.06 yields 4.518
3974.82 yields 4.786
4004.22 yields 5.174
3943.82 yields 4.54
